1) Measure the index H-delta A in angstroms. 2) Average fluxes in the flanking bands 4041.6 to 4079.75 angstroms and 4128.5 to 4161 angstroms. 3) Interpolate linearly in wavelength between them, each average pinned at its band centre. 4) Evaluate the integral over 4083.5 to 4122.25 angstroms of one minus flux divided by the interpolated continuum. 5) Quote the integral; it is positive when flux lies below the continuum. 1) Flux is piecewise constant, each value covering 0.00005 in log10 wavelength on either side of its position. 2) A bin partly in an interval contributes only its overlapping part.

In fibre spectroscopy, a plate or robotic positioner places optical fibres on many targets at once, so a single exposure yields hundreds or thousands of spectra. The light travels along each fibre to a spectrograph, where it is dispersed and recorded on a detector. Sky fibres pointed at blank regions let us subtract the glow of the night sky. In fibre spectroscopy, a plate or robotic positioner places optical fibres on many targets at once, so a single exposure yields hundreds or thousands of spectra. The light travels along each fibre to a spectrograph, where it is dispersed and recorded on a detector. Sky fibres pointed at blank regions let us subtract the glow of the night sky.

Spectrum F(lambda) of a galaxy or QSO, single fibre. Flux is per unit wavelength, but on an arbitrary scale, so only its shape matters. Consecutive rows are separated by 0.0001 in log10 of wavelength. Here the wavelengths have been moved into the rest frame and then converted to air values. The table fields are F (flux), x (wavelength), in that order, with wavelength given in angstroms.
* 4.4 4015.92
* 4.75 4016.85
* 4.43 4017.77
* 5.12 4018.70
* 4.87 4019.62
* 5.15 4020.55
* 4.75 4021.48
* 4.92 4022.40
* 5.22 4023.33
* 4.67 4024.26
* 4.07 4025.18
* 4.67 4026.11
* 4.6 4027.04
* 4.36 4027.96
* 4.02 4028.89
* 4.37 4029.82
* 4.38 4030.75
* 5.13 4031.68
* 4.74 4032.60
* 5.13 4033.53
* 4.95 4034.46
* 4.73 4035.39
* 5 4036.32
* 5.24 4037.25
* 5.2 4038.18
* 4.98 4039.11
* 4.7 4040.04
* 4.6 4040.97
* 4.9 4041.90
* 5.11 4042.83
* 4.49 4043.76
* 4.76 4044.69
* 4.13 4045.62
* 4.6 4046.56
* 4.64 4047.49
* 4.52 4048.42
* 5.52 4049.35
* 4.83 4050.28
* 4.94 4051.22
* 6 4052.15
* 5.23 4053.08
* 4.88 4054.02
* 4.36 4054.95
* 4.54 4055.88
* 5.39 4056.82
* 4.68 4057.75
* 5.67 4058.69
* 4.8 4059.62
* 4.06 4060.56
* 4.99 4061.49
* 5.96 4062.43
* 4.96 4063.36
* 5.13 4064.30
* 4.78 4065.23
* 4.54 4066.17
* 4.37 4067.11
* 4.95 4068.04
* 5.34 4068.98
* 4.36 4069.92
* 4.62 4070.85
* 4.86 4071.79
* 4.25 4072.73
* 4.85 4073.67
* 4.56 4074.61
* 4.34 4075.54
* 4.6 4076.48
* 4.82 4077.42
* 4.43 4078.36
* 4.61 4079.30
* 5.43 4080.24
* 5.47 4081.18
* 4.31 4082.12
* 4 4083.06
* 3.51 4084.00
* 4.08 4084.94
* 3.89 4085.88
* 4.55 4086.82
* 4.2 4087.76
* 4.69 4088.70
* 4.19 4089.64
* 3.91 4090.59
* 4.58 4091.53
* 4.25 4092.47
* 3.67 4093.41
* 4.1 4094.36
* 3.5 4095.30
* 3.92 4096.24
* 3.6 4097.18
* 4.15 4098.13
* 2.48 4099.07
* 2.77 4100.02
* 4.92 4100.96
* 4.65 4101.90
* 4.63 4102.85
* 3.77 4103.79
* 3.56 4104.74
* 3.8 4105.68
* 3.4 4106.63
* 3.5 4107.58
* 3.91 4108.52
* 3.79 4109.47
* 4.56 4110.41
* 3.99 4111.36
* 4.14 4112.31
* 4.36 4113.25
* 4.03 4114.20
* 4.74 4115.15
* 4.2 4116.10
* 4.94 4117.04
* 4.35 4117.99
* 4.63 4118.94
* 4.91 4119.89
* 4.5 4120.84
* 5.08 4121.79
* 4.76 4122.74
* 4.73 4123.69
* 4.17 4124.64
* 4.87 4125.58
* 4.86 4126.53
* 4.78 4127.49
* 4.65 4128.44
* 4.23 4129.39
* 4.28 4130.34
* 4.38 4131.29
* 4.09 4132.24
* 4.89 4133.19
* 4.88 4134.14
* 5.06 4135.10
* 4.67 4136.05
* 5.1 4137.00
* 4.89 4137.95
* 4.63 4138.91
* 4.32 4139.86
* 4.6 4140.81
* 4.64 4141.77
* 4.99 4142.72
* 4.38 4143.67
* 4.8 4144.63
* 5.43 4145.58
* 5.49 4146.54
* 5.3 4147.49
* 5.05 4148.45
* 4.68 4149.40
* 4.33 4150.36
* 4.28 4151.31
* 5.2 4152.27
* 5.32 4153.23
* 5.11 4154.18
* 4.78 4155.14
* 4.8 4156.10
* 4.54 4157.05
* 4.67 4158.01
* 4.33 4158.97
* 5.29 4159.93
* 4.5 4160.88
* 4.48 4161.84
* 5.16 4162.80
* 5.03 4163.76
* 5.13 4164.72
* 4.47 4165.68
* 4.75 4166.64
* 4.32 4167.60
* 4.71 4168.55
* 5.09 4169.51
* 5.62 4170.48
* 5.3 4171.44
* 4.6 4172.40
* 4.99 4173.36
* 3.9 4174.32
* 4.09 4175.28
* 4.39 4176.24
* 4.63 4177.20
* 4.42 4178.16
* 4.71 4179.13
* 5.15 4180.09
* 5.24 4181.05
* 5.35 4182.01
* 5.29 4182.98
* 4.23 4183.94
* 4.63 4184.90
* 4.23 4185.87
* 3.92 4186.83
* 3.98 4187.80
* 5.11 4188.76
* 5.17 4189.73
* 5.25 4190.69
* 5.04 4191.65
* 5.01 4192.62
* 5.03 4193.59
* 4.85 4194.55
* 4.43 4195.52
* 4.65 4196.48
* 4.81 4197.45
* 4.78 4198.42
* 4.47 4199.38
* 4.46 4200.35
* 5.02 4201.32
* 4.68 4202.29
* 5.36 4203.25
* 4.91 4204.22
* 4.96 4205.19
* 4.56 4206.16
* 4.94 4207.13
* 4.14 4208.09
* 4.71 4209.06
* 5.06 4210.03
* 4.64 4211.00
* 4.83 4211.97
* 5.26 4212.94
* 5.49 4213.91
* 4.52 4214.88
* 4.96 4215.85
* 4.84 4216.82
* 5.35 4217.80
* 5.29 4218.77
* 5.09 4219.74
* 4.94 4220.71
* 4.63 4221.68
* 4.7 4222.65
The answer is 5.5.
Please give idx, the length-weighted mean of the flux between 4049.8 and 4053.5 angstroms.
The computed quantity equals 5.25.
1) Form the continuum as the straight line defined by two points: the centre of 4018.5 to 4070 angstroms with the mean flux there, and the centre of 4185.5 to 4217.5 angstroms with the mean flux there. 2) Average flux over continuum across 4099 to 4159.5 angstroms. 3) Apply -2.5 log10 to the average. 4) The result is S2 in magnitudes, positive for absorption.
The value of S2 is 0.07 mag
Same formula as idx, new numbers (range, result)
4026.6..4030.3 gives 4.34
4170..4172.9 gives 5.18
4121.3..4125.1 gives 4.68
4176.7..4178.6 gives 4.53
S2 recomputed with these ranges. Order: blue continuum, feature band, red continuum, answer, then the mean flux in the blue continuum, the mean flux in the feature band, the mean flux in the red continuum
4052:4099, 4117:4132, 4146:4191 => 0.01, 4.55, 4.61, 4.79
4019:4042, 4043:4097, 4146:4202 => 0.04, 4.77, 4.62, 4.79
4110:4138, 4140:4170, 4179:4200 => -0.03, 4.59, 4.82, 4.79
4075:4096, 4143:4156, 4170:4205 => -0.07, 4.32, 4.93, 4.77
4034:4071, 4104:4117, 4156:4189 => 0.19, 4.89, 4.03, 4.71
